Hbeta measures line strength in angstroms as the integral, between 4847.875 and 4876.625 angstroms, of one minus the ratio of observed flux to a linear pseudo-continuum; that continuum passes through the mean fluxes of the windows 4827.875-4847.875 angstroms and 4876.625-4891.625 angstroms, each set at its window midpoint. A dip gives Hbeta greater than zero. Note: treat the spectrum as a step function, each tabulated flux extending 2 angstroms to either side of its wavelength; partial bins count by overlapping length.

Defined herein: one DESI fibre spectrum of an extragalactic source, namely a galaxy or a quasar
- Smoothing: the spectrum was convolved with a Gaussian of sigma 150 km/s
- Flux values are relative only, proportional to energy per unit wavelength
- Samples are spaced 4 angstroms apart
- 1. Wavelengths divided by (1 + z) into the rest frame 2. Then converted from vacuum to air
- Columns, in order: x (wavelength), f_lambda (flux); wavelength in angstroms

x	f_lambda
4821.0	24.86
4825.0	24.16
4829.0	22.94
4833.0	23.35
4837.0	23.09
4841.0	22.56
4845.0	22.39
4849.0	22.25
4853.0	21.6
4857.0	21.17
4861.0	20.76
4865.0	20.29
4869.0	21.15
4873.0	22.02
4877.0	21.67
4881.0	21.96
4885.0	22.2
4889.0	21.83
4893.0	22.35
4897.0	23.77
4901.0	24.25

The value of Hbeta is 1.4 angstroms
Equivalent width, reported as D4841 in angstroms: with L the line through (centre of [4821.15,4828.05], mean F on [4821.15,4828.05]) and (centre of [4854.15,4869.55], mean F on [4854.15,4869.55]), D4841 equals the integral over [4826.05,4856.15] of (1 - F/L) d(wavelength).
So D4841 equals 0.1 angstroms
